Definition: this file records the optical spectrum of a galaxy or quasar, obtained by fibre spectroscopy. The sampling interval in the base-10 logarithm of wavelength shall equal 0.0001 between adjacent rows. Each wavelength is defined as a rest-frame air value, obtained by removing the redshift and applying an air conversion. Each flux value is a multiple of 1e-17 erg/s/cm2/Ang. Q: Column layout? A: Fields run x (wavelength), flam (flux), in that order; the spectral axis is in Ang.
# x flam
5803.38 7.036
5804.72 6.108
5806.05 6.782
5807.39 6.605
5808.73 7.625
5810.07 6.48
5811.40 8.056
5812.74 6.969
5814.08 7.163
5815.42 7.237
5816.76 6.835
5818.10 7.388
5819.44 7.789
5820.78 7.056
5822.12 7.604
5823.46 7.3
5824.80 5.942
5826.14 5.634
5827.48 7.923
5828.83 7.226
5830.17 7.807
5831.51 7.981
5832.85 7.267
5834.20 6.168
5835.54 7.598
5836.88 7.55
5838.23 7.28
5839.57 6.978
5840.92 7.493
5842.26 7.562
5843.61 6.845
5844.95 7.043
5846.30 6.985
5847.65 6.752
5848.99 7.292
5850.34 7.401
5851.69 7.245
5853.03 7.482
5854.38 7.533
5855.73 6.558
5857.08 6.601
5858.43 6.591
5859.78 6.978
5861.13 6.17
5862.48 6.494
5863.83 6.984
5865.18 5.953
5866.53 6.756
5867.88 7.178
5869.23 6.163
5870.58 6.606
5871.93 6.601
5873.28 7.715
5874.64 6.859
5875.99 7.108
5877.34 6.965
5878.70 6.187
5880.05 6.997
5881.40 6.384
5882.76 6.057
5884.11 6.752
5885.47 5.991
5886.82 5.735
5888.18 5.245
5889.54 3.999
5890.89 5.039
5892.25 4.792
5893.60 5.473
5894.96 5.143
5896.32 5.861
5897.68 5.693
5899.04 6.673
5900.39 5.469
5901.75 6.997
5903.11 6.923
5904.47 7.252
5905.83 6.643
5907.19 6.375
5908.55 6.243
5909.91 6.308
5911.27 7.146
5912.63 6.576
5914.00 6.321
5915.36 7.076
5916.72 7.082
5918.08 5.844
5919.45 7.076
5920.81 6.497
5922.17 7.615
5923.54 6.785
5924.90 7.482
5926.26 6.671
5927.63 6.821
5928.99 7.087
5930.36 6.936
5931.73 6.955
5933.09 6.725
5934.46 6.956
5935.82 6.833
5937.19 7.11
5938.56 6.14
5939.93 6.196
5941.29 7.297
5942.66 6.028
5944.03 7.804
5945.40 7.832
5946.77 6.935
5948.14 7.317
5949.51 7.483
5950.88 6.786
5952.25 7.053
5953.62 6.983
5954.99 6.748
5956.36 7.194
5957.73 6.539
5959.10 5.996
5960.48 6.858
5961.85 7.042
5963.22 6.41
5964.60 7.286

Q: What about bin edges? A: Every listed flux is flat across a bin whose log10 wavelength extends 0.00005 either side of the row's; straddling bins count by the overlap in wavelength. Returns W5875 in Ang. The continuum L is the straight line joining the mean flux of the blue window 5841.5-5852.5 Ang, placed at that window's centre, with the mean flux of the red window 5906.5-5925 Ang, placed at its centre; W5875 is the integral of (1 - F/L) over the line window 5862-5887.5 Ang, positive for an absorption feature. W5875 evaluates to 1.4 Ang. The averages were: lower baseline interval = 7.15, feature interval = 6.61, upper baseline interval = 6.72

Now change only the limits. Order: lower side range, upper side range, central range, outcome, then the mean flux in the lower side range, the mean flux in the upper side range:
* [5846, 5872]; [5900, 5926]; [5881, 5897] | 2.9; 6.82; 6.73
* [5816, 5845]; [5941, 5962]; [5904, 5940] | 1.3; 7.2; 6.98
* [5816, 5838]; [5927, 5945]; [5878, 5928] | 4.7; 7.19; 6.85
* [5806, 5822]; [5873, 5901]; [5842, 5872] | -1.7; 7.19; 5.98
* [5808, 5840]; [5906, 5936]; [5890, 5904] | 2.2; 7.2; 6.79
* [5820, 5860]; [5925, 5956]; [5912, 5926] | 0.3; 7.13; 6.95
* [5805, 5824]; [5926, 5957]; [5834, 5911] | 5.7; 7.18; 6.95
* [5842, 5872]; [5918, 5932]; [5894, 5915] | 1.6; 6.85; 6.93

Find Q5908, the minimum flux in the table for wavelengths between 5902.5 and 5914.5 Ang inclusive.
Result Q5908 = 6.243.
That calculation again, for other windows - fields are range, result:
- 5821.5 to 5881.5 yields 5.634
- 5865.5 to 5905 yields 3.999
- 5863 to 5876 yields 5.953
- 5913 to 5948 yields 5.844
